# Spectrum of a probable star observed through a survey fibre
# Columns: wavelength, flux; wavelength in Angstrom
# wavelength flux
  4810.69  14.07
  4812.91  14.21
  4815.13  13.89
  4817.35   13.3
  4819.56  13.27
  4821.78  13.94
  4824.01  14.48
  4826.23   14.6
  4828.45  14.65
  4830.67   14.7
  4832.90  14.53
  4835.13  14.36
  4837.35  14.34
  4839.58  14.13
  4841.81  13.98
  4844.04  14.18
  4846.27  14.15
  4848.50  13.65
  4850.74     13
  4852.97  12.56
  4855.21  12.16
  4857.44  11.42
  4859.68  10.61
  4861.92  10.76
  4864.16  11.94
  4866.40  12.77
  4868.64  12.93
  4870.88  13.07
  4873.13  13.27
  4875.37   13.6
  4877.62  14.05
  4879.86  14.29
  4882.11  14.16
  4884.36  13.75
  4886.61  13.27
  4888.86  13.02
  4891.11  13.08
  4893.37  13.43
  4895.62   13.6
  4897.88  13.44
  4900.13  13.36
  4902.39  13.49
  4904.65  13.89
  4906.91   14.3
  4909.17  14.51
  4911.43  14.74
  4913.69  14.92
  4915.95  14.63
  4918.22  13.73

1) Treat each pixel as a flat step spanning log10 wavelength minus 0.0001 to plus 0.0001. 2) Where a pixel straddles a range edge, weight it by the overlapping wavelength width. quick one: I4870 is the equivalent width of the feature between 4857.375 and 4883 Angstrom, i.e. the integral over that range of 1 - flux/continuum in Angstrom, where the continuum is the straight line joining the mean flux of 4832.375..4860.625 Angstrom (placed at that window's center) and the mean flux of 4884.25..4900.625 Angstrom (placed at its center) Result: 1.05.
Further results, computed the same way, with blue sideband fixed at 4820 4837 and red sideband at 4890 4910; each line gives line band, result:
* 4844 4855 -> 0.7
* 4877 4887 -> -0.1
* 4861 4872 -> 1.3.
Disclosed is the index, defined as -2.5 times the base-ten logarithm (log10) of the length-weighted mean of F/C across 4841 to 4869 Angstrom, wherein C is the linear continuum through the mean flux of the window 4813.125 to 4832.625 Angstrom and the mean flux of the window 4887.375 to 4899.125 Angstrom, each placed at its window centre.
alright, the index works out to 0.096 mag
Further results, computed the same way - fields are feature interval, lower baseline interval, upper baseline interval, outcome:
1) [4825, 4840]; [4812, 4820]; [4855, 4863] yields -0.143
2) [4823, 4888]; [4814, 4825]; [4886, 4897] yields 0.008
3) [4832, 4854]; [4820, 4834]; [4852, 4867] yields -0.065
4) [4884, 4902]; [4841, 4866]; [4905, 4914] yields 0.047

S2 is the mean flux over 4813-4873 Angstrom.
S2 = 13.4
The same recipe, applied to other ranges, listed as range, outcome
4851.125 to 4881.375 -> 12.6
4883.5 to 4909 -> 13.5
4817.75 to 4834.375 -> 14.3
